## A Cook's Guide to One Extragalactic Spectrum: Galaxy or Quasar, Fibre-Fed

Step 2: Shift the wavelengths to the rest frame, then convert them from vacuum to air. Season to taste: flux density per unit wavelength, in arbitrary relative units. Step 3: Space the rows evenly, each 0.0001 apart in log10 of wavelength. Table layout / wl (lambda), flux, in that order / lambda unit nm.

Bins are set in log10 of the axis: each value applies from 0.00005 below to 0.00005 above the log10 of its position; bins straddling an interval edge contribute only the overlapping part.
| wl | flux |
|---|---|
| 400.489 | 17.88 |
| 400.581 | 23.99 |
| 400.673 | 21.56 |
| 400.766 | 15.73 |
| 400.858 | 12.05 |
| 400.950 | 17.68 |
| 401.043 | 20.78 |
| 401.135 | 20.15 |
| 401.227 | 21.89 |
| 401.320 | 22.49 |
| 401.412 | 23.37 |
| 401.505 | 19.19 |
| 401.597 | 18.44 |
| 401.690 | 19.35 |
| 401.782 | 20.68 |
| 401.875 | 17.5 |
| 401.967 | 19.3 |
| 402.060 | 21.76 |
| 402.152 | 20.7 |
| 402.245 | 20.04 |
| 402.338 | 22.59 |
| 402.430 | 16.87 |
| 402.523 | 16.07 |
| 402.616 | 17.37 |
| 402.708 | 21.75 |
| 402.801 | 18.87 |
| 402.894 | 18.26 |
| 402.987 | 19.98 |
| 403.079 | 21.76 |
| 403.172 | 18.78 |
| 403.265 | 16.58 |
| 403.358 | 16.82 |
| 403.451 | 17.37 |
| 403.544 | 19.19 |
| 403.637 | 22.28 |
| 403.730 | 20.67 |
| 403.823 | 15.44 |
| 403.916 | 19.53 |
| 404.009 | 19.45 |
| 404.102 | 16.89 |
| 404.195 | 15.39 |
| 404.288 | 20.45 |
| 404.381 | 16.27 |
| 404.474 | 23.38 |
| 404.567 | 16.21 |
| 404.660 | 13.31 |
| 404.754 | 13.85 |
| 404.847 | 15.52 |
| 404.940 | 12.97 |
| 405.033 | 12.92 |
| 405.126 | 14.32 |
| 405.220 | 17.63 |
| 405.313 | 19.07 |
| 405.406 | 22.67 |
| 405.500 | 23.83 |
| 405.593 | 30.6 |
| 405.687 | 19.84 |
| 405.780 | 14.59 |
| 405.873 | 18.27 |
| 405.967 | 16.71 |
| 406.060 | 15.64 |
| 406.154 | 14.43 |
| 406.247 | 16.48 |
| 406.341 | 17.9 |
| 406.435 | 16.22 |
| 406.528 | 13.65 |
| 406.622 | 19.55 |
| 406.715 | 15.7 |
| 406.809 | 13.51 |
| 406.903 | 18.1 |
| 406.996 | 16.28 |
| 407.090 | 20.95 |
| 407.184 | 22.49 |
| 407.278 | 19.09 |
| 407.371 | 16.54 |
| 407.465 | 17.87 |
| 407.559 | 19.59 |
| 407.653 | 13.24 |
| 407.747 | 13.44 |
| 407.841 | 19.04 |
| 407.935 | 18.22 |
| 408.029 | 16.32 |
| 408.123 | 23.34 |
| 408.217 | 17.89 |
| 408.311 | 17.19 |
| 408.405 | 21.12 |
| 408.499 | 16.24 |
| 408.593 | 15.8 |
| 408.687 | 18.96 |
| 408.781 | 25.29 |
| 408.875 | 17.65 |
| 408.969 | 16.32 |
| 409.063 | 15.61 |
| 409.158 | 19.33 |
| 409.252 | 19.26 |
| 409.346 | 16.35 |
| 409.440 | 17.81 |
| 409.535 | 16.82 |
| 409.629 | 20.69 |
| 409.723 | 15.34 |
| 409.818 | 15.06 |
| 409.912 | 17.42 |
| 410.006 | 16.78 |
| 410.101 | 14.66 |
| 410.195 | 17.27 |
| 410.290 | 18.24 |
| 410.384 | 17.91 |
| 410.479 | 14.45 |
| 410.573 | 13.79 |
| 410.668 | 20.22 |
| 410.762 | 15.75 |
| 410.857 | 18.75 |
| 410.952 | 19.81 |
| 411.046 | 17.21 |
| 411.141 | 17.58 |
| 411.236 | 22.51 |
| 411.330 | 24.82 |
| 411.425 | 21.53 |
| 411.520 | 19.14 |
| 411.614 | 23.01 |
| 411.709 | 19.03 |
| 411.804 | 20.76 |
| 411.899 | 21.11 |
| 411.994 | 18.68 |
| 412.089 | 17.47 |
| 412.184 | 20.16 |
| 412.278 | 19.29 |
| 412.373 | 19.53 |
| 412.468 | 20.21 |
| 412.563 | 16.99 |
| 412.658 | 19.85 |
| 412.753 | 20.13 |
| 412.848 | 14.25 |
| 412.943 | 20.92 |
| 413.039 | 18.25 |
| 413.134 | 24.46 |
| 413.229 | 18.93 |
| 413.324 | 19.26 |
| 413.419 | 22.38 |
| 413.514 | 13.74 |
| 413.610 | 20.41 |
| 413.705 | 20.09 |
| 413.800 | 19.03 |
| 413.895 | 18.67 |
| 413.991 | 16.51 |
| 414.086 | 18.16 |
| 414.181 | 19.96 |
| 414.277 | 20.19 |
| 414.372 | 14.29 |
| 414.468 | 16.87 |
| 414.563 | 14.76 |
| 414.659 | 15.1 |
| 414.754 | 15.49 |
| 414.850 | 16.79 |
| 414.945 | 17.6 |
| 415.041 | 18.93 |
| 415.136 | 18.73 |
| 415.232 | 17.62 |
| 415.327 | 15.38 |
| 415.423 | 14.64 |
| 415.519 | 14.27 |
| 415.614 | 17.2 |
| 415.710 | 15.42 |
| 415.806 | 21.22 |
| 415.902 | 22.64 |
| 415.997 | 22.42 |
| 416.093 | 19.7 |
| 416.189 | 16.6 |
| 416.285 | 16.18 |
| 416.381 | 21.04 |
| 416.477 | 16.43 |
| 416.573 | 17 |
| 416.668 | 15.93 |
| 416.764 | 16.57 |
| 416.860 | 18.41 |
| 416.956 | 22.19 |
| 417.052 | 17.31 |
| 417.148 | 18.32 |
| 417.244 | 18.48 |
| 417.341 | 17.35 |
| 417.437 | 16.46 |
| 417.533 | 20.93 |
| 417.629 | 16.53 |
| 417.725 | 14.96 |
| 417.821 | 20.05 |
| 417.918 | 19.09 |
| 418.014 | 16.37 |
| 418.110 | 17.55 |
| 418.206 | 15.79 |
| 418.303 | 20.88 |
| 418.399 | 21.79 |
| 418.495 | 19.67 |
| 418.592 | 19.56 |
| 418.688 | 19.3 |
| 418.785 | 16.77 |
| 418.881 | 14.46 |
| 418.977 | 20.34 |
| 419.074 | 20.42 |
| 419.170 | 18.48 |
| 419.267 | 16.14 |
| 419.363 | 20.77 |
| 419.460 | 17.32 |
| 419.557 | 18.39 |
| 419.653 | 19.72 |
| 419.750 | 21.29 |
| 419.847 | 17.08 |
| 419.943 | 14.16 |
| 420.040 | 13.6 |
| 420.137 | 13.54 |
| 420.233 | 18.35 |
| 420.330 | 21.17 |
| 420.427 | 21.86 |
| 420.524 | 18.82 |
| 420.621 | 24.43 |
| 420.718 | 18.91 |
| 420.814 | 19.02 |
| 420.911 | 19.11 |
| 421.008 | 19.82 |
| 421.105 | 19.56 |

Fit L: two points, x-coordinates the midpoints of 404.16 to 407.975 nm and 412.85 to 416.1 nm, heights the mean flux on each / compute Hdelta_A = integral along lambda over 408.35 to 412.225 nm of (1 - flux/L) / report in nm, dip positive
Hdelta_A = -0.13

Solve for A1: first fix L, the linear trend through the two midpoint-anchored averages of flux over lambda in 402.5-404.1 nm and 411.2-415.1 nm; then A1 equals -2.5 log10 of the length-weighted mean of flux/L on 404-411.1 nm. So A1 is 0.078 mag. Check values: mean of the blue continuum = 18.8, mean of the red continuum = 19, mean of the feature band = 17.6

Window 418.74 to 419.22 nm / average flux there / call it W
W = 18.1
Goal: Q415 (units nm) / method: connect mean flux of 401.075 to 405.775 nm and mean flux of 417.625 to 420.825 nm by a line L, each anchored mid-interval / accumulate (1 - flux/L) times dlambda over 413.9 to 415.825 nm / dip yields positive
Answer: 0.17 nm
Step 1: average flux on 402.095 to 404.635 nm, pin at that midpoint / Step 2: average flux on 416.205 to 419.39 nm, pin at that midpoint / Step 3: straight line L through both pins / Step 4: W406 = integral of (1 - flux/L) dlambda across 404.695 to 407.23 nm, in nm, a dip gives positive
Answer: 0.160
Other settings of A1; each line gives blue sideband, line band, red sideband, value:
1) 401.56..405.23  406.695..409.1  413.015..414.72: 0.02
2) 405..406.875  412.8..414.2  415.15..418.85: -0.06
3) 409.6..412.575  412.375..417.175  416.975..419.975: 0.02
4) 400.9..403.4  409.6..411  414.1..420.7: 0.11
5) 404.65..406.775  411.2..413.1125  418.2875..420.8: -0.11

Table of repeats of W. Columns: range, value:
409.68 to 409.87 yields 15.2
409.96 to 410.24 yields 16.2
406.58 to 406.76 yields 17.7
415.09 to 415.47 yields 16.6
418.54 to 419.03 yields 18.1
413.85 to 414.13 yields 17.7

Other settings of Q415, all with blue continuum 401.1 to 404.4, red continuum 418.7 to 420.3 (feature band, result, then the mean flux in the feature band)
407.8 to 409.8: 0.045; 18.3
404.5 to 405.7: 0.069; 17.9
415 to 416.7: 0.012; 17.9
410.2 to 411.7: -0.038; 18.9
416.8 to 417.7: -0.024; 18.3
